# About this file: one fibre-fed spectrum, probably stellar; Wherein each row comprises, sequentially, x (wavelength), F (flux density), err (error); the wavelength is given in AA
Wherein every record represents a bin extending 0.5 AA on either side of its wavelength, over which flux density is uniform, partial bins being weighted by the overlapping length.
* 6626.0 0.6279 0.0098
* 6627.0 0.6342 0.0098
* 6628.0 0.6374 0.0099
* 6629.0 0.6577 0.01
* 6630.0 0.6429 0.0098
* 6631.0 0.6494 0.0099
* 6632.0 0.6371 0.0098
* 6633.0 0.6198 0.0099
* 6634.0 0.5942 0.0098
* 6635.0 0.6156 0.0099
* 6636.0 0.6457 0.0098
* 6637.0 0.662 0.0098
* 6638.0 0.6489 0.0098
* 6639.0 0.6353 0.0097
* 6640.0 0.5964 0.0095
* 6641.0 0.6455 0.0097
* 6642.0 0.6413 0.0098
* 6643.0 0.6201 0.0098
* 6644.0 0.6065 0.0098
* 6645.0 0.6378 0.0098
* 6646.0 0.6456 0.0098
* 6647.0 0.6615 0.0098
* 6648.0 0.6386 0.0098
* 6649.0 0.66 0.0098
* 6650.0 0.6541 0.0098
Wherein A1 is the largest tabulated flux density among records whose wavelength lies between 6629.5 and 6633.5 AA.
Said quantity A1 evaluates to 0.6494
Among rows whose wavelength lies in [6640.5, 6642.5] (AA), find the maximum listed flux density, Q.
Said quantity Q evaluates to 0.6455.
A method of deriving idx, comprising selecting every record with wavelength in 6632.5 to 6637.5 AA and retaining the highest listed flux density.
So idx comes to 0.662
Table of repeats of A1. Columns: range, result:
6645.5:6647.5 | 0.6615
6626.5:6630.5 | 0.6577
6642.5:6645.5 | 0.6378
